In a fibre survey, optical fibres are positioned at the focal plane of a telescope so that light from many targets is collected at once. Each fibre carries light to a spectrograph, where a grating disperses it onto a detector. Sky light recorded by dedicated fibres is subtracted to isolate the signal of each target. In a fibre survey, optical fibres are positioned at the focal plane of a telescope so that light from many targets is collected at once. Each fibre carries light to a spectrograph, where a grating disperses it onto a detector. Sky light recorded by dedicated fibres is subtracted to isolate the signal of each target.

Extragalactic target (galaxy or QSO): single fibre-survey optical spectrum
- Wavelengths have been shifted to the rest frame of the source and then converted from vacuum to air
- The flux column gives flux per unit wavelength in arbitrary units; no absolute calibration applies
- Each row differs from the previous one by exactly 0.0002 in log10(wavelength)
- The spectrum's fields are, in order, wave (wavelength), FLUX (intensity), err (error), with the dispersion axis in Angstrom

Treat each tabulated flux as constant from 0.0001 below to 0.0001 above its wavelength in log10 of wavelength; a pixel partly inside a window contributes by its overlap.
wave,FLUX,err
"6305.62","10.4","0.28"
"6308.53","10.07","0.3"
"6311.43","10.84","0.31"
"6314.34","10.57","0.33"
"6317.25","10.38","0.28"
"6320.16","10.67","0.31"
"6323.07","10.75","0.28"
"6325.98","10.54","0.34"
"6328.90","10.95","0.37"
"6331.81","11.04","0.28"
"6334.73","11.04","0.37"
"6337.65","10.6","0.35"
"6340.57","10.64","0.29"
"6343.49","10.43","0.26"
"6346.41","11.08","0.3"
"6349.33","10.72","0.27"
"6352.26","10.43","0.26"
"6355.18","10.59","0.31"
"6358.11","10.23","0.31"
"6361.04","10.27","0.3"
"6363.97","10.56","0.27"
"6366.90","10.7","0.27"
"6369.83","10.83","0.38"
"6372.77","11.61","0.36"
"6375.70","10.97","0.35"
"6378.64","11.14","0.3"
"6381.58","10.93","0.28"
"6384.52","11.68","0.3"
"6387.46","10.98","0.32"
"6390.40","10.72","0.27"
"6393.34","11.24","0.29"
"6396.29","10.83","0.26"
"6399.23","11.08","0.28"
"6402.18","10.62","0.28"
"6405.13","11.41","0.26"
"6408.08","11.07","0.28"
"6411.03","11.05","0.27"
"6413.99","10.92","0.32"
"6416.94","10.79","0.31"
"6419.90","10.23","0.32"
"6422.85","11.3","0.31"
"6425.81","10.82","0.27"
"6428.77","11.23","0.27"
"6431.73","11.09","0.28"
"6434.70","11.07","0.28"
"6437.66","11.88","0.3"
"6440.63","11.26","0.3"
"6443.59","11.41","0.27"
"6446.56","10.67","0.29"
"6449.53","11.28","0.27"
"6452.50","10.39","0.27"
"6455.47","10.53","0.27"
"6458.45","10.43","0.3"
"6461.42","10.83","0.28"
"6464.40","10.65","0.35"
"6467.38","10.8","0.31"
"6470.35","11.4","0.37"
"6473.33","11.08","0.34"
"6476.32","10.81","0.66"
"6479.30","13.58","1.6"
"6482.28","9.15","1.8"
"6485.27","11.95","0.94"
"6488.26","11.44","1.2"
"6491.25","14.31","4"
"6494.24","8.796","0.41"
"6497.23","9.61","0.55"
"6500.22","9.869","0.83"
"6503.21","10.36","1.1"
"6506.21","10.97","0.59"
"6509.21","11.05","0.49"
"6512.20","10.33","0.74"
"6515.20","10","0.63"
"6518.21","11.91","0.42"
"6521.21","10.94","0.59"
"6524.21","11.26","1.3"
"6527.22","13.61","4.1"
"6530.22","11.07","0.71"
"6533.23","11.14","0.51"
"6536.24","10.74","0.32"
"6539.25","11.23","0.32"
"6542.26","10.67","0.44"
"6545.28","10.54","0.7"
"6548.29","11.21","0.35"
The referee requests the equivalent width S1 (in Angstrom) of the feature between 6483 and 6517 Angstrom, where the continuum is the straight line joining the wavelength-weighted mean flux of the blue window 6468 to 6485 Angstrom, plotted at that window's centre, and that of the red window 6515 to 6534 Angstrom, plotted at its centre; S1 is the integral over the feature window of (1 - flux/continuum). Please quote 1.8 Angstrom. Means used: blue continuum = 11.2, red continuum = 11.5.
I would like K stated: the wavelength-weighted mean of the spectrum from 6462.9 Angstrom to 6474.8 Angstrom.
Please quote 11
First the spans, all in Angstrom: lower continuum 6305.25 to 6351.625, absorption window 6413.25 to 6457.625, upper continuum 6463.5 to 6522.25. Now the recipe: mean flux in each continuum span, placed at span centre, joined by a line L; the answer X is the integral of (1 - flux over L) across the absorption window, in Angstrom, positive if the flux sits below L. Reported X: -0.53 Angstrom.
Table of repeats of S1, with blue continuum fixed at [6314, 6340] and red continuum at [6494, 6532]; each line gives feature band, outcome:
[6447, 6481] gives -0.79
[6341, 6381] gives 0.03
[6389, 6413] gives -0.53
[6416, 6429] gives -0.08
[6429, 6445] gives -0.81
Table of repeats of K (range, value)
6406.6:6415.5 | 11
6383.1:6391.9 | 11.1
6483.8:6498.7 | 11.2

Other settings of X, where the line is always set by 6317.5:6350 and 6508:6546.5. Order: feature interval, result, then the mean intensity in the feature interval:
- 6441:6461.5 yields 0.3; 10.8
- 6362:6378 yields -0.1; 10.9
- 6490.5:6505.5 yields 0.9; 10.4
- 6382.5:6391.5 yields -0.2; 11.1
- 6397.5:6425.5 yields -0.1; 10.9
